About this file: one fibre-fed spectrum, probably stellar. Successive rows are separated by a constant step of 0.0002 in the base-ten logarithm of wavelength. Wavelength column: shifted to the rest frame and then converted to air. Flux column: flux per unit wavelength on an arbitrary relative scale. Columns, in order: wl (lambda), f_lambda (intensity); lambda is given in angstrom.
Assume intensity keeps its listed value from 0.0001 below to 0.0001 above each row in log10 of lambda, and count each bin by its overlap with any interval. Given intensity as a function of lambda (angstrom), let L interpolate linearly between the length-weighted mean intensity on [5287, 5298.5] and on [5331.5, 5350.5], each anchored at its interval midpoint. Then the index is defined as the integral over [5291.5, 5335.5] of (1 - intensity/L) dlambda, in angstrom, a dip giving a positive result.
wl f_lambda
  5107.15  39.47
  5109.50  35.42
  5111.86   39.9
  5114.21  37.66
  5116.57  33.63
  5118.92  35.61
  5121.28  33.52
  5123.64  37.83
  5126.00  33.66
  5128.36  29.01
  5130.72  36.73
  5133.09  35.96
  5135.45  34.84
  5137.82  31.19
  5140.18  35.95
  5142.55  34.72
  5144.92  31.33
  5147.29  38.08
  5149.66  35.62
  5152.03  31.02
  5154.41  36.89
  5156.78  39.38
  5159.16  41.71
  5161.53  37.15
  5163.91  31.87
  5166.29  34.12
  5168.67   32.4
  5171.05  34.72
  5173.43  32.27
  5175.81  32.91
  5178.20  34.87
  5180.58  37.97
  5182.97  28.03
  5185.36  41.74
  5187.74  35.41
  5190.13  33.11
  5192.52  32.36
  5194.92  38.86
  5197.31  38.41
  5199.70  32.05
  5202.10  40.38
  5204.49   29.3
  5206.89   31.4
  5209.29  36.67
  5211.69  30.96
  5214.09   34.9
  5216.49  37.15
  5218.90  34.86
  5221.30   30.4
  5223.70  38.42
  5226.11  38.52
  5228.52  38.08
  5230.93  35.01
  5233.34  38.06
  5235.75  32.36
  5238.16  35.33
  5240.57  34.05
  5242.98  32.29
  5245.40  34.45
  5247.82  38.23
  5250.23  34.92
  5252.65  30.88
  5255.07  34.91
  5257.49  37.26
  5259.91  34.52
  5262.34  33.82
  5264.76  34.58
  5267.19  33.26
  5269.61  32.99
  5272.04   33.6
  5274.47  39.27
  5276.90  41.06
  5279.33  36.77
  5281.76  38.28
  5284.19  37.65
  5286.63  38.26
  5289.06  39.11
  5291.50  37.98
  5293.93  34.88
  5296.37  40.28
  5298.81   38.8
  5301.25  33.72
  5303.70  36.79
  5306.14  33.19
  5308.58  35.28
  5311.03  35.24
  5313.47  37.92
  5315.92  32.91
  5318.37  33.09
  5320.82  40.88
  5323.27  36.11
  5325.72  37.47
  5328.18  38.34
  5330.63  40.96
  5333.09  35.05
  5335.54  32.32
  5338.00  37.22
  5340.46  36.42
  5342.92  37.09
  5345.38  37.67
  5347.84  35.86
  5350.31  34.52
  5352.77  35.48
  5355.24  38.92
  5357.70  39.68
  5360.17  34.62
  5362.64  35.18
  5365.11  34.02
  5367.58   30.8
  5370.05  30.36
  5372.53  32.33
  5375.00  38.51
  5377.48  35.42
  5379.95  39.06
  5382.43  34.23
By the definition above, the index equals 0.9 angstrom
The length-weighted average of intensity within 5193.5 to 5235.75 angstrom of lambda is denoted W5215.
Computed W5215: 35.4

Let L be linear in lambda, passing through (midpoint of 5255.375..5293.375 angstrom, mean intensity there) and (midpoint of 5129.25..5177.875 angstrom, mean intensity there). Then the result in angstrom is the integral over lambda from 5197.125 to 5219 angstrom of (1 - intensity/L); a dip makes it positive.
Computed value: 0.7 angstrom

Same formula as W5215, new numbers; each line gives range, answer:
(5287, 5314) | 36.7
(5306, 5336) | 36.3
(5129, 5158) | 35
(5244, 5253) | 34.9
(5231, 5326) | 35.9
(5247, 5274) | 34.5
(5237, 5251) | 34.9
